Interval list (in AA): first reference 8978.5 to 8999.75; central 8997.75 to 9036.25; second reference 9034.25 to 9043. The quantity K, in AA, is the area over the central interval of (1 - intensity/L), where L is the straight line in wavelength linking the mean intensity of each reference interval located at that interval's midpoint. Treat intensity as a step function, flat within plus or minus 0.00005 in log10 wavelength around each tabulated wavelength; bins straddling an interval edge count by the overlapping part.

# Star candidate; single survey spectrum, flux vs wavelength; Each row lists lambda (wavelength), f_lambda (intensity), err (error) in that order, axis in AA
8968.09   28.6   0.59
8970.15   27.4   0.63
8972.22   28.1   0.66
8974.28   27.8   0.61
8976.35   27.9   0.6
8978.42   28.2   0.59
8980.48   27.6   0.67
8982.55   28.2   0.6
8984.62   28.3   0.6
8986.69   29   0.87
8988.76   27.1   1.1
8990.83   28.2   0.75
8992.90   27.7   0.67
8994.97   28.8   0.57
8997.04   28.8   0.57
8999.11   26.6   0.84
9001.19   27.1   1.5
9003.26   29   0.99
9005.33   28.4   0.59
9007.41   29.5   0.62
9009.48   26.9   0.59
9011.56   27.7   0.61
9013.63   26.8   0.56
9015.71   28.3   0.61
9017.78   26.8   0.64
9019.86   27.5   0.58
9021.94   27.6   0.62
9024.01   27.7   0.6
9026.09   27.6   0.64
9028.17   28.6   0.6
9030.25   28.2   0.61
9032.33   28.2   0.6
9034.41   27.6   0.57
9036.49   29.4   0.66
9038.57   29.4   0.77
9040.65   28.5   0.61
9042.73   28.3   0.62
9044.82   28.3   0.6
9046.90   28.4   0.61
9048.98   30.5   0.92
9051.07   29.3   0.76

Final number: 0.88 AA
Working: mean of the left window 28.1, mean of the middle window 27.8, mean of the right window 28.8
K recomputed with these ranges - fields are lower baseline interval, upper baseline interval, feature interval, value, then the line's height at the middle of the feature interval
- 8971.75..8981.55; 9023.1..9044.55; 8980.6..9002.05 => 0.0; 28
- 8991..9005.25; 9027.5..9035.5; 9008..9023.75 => 0.4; 28.1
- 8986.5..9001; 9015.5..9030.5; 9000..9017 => -0.1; 27.8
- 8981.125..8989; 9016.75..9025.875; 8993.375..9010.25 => -0.2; 27.8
